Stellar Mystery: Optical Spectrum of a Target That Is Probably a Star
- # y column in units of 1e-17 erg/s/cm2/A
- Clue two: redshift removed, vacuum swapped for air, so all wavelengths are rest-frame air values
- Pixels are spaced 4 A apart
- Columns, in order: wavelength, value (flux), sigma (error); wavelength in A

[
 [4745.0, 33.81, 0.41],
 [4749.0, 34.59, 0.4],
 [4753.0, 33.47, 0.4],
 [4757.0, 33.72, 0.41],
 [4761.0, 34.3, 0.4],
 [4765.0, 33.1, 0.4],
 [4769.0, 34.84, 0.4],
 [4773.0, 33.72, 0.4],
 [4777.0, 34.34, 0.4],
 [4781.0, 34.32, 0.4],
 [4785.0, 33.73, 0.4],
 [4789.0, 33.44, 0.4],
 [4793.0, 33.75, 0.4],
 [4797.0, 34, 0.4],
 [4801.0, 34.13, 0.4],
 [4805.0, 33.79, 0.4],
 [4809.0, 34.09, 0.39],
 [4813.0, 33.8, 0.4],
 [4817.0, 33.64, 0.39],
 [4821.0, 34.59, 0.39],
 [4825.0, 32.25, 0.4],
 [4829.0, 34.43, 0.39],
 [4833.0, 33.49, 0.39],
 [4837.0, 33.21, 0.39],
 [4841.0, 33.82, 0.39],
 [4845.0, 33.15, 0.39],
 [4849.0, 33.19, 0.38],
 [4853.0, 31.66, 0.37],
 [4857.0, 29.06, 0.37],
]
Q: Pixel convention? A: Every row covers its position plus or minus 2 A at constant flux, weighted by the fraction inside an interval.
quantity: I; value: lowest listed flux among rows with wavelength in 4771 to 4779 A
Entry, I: 33.72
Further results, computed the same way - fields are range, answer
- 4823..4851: 32.25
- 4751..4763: 33.47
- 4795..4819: 33.64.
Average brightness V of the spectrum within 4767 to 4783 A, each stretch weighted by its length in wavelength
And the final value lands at 34.3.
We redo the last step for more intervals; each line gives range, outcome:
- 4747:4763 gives 34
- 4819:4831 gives 33.8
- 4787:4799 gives 33.7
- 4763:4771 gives 34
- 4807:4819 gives 33.8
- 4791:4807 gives 33.9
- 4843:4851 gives 33.2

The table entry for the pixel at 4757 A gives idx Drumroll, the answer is 33.72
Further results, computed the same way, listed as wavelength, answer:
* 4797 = 34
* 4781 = 34.32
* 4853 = 31.66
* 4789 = 33.44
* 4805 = 33.79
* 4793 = 33.75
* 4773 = 33.72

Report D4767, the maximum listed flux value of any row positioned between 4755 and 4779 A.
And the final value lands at 34.84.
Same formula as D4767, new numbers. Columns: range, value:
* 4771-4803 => 34.34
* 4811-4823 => 34.59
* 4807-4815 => 34.09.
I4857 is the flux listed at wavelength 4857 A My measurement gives 29.06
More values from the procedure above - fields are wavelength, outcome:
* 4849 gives 33.19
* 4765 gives 33.1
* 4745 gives 33.81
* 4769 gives 34.84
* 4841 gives 33.82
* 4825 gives 32.25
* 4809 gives 34.09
